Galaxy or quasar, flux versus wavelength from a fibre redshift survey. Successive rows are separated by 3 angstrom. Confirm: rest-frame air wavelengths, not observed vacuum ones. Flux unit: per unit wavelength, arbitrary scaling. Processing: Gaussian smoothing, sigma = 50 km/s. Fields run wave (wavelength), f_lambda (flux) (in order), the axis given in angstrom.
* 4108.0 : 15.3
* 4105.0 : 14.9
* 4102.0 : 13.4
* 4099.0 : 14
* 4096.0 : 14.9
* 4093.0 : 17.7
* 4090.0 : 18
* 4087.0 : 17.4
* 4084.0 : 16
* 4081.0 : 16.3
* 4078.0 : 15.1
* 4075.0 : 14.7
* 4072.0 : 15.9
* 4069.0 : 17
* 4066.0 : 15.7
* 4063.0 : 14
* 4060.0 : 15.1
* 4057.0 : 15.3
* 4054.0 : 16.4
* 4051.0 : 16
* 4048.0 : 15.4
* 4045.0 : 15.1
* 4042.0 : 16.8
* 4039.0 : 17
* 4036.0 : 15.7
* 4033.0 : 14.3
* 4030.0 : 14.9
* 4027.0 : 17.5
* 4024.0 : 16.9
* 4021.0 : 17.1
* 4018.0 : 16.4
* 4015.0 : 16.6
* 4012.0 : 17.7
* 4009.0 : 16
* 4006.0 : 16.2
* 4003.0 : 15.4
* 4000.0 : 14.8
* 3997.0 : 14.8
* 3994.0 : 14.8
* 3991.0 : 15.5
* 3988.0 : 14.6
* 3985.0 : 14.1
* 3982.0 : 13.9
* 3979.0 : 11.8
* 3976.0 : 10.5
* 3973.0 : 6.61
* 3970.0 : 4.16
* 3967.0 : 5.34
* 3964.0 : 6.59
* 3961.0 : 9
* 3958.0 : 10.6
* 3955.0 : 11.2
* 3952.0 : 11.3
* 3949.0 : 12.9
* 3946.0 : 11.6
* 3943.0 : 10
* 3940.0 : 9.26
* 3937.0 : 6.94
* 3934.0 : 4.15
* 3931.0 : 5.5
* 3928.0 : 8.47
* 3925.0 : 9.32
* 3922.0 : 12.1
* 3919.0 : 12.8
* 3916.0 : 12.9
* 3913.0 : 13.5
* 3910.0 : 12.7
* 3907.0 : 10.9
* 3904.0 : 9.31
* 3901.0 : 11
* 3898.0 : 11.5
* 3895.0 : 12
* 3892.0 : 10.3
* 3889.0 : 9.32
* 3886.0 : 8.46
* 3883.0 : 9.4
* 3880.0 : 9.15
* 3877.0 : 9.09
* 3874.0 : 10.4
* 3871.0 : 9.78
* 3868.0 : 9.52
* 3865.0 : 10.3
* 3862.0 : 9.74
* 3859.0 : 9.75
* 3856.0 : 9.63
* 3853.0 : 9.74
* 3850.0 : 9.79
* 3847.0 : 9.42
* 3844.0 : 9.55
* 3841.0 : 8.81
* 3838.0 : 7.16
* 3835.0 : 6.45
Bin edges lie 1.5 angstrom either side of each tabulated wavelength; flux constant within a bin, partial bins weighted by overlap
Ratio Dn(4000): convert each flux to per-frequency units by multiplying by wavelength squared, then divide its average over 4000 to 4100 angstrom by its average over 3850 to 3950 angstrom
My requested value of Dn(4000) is 1.72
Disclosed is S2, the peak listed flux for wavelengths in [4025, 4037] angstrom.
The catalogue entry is 17.5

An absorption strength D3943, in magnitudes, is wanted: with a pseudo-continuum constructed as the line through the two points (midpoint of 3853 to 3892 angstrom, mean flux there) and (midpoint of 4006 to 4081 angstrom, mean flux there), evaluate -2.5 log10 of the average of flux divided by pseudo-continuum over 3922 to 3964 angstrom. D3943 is 0.30 mag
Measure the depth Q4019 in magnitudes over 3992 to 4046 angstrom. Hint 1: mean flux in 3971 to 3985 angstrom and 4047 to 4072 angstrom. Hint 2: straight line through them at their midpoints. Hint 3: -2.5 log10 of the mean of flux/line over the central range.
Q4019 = -0.209 mag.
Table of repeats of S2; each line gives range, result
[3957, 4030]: 17.7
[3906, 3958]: 13.5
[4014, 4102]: 18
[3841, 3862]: 9.79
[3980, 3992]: 15.5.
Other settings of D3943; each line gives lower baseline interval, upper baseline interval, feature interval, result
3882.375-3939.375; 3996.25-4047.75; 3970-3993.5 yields 0.16 mag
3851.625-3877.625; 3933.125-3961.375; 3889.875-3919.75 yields -0.18 mag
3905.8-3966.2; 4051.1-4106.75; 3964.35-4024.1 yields -0.08 mag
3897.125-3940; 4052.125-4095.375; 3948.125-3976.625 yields 0.32 mag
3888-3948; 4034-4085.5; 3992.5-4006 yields -0.13 mag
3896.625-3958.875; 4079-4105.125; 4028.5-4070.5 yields -0.09 mag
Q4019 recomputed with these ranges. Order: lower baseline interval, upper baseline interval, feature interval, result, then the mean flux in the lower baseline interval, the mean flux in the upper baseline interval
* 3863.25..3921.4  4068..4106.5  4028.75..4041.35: -0.08 mag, 10.7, 15.8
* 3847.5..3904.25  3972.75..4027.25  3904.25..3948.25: 0.18 mag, 9.91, 14.9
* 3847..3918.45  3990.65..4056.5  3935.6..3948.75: 0.29 mag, 10.4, 16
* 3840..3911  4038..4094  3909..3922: -0.15 mag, 9.97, 16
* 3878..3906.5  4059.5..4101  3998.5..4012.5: -0.17 mag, 10.1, 15.8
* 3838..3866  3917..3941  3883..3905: -0.14 mag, 9.49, 8.64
